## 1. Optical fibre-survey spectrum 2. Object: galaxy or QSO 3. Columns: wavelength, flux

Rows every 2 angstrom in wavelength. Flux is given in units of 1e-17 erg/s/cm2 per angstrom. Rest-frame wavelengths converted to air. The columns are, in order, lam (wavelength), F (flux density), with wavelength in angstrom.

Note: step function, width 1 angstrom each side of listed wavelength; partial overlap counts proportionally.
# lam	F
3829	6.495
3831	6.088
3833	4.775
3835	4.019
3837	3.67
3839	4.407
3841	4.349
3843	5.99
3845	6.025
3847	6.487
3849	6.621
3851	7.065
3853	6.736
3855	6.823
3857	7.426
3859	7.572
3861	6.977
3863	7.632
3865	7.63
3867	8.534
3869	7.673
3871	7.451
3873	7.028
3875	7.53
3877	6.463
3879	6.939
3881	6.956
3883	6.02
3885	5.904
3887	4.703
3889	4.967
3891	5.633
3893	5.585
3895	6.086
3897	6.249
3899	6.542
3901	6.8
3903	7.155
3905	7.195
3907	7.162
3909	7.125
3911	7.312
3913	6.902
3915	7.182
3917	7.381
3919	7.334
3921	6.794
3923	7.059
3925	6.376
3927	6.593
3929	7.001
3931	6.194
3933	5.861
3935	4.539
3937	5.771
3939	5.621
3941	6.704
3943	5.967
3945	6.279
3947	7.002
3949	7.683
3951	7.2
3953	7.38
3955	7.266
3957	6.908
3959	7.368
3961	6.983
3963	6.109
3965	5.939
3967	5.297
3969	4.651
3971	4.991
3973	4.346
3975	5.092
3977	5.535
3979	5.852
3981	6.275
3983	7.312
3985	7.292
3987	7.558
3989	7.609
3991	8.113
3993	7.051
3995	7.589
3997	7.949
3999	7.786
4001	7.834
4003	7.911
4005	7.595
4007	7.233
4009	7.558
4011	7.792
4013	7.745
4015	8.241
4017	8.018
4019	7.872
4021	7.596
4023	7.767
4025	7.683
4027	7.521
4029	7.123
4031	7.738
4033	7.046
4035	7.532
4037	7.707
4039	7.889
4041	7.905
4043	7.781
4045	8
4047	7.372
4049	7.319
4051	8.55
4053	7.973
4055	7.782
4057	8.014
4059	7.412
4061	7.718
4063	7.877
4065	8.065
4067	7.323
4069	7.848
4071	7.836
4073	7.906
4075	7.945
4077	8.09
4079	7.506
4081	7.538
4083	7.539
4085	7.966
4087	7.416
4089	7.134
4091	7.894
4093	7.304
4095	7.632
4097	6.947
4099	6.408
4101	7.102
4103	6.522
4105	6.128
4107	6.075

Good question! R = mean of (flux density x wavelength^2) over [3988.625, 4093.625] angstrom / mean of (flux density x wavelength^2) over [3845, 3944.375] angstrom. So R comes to 1.25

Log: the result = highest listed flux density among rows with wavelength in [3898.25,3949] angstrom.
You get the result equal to 7.683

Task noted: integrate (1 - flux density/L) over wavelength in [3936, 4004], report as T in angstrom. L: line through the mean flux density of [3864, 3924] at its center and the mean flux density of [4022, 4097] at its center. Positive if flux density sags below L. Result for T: 5.1 angstrom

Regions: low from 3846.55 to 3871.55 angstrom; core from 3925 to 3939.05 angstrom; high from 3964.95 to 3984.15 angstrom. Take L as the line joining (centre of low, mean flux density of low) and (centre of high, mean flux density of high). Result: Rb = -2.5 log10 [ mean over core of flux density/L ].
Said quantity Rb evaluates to 0.03 mag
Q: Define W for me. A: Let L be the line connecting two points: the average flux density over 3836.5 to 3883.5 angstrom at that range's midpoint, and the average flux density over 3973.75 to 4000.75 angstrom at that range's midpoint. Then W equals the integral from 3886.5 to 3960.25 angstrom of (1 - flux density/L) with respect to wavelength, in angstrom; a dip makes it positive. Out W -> 3.0 angstrom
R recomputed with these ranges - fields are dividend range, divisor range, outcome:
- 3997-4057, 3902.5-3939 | 1.22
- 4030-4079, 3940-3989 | 1.27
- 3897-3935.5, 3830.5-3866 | 1.14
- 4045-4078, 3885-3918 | 1.31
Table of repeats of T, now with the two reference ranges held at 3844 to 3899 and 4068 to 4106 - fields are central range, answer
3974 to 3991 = 1.0 angstrom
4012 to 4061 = -3.4 angstrom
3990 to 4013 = -1.8 angstrom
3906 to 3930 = -0.6 angstrom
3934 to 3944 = 1.7 angstrom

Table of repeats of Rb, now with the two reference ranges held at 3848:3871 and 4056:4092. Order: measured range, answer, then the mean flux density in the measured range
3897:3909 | 0.075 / 6.92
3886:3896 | 0.343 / 5.39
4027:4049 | 0.010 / 7.59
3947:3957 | 0.031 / 7.3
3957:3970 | 0.224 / 6.12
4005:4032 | -0.008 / 7.68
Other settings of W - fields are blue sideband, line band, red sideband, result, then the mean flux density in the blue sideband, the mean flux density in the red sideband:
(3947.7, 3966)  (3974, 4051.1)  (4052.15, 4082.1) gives -0.7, 6.98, 7.79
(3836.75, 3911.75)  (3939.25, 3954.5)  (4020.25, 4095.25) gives 0.4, 6.56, 7.69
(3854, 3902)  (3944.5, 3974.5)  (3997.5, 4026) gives 4.1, 6.71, 7.76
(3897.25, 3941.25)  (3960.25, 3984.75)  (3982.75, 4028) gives 5.2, 6.66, 7.69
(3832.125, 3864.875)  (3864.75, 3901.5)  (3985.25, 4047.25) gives -0.8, 6.08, 7.68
